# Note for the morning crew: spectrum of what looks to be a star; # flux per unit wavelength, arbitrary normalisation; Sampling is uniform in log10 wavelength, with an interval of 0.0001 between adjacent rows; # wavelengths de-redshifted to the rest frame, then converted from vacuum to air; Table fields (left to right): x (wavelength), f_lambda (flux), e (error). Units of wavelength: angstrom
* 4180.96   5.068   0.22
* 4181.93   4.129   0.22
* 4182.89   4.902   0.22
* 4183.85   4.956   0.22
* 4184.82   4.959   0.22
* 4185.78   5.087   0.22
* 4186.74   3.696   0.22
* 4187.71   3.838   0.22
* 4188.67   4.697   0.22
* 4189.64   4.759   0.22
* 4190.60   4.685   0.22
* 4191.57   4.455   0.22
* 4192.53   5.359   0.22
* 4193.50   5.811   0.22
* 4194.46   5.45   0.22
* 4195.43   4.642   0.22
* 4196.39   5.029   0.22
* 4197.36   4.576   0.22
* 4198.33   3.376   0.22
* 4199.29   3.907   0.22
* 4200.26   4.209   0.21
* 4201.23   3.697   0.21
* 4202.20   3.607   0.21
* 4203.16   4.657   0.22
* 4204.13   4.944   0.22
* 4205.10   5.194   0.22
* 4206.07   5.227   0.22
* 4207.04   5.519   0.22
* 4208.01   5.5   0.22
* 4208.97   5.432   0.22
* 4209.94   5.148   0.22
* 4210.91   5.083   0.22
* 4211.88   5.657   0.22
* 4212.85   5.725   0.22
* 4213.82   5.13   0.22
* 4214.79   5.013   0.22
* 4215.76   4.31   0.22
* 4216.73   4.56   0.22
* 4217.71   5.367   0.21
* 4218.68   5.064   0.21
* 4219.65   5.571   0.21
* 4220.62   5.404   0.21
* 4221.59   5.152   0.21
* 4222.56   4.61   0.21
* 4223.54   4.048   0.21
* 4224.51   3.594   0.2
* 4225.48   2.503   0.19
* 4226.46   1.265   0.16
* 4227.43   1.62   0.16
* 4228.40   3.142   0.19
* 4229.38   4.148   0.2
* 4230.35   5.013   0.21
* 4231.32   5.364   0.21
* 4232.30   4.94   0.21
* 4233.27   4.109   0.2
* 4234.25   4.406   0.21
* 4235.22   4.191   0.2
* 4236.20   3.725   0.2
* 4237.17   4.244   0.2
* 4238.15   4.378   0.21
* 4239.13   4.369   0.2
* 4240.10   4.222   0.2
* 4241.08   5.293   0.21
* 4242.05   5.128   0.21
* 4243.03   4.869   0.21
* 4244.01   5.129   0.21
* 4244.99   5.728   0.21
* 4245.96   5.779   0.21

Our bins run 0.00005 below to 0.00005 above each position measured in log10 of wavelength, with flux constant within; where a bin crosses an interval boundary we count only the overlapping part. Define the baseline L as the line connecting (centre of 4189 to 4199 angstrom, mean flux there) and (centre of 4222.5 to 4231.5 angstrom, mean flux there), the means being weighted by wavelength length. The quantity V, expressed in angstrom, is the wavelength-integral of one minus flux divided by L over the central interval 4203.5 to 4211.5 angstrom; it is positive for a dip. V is -1.9 angstrom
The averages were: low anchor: 4.8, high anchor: 3.42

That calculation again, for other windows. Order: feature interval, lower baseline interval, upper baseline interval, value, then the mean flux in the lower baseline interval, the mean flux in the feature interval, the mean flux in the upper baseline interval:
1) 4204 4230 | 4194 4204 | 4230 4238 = -1.06 angstrom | 4.33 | 4.59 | 4.48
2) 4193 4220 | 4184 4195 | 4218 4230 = -3.58 angstrom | 4.8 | 4.9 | 3.88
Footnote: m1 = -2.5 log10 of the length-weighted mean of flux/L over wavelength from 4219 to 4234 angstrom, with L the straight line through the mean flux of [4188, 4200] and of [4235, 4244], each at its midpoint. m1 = 0.134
